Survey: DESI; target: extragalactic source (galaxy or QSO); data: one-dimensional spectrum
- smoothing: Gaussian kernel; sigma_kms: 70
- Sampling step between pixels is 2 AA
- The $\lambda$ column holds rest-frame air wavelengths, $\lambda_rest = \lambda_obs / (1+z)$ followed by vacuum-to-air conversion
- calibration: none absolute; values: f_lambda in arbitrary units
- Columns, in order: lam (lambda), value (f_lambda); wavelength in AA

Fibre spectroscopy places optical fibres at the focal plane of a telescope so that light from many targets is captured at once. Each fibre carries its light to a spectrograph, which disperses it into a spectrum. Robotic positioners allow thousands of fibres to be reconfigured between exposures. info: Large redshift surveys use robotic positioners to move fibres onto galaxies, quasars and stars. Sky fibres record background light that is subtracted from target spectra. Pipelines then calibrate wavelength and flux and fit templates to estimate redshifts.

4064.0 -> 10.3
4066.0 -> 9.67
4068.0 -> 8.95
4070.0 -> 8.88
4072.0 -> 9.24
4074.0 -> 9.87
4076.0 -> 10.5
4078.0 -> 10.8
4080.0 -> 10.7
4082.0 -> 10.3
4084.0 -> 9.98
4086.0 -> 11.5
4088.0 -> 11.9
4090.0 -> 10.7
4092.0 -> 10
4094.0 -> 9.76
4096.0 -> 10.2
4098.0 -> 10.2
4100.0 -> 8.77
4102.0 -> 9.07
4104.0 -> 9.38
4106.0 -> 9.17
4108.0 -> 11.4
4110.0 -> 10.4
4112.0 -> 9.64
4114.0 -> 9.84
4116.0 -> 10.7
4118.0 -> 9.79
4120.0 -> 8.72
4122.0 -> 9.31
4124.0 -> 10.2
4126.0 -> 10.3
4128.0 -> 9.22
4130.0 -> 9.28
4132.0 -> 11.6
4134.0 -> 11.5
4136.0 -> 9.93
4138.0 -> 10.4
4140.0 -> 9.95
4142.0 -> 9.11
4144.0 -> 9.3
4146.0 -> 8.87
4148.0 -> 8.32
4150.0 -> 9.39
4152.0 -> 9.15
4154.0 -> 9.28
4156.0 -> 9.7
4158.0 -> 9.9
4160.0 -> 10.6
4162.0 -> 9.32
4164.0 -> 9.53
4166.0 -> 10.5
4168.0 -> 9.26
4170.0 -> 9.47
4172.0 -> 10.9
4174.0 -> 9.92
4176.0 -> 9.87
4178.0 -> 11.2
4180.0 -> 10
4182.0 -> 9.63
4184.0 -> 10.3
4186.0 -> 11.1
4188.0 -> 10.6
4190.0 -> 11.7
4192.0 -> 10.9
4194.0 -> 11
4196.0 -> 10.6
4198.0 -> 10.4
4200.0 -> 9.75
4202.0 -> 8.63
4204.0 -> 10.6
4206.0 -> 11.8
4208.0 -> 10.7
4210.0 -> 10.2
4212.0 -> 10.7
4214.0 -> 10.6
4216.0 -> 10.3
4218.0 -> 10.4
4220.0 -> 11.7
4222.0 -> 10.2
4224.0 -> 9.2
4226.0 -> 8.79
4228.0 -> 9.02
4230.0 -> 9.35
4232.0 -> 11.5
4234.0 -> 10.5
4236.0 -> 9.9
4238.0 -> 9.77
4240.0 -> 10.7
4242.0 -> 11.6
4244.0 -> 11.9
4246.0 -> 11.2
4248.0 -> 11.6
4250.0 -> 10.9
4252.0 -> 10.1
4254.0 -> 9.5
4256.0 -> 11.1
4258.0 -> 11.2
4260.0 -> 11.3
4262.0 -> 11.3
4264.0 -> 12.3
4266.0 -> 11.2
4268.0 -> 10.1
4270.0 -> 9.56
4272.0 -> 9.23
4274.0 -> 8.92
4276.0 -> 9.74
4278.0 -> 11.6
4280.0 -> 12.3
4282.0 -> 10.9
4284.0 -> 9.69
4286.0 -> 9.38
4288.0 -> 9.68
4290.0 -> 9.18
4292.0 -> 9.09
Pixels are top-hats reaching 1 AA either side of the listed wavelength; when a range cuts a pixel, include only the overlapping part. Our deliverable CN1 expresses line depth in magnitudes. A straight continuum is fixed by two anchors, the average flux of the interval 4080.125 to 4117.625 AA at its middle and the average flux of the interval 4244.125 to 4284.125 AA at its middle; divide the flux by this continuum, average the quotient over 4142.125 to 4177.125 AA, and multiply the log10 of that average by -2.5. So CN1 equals 0.08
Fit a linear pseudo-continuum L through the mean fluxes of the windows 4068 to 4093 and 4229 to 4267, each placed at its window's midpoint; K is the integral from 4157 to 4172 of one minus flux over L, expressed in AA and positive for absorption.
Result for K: 1.03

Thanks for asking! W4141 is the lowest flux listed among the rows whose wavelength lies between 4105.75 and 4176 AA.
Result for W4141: 8.32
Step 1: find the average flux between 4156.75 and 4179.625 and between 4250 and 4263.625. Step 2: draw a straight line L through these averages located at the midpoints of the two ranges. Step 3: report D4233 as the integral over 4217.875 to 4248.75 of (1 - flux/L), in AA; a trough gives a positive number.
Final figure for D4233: 0.51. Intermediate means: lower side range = 10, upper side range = 10.8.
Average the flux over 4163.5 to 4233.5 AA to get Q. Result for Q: 10.3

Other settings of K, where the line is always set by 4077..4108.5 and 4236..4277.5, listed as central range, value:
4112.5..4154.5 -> 2.4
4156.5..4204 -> 1.0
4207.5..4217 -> 0.0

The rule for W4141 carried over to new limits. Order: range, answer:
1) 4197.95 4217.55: 8.63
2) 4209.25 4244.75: 8.79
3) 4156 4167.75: 9.32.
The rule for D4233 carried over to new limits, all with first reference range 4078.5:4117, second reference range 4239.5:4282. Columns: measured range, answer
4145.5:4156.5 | 1.4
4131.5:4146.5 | 0.4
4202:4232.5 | 1.1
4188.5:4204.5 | 0.2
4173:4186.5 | 0.3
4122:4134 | 0.2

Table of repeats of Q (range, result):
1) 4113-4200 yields 10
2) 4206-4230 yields 10.2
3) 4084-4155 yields 9.89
